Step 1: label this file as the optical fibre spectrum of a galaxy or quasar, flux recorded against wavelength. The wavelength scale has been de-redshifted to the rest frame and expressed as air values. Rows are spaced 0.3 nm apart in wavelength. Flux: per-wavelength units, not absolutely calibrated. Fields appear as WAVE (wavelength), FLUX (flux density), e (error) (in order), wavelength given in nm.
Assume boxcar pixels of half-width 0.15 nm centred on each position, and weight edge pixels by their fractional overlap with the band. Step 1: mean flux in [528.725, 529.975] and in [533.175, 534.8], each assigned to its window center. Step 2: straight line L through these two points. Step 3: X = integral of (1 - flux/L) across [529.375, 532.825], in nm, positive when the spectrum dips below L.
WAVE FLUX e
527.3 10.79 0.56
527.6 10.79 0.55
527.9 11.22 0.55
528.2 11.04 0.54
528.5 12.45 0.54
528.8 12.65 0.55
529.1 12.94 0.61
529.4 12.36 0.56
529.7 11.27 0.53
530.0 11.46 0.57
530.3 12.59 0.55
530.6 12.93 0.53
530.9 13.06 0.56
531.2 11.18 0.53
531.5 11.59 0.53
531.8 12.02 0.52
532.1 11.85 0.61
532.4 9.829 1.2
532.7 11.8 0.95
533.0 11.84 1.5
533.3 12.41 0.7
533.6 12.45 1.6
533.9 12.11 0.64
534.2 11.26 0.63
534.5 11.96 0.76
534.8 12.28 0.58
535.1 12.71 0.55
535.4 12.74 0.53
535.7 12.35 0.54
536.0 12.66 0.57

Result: 0.10 nm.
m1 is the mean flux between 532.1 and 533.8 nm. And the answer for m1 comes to 11.7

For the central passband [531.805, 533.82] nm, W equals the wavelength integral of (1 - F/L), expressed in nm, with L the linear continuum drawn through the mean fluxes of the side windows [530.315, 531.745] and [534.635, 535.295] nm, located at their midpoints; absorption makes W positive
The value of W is 0.10 nm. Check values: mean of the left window 12.2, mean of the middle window 11.7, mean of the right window 12.5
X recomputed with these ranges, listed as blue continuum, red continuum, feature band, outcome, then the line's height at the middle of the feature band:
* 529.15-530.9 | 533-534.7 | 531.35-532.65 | 0.08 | 12.1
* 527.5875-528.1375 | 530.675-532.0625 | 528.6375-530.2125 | -0.09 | 11.5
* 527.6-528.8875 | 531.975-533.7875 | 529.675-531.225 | -0.07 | 11.7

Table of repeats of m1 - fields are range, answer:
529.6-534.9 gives 11.9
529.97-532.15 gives 12.1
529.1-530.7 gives 12.2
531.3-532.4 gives 11.5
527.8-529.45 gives 12.1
